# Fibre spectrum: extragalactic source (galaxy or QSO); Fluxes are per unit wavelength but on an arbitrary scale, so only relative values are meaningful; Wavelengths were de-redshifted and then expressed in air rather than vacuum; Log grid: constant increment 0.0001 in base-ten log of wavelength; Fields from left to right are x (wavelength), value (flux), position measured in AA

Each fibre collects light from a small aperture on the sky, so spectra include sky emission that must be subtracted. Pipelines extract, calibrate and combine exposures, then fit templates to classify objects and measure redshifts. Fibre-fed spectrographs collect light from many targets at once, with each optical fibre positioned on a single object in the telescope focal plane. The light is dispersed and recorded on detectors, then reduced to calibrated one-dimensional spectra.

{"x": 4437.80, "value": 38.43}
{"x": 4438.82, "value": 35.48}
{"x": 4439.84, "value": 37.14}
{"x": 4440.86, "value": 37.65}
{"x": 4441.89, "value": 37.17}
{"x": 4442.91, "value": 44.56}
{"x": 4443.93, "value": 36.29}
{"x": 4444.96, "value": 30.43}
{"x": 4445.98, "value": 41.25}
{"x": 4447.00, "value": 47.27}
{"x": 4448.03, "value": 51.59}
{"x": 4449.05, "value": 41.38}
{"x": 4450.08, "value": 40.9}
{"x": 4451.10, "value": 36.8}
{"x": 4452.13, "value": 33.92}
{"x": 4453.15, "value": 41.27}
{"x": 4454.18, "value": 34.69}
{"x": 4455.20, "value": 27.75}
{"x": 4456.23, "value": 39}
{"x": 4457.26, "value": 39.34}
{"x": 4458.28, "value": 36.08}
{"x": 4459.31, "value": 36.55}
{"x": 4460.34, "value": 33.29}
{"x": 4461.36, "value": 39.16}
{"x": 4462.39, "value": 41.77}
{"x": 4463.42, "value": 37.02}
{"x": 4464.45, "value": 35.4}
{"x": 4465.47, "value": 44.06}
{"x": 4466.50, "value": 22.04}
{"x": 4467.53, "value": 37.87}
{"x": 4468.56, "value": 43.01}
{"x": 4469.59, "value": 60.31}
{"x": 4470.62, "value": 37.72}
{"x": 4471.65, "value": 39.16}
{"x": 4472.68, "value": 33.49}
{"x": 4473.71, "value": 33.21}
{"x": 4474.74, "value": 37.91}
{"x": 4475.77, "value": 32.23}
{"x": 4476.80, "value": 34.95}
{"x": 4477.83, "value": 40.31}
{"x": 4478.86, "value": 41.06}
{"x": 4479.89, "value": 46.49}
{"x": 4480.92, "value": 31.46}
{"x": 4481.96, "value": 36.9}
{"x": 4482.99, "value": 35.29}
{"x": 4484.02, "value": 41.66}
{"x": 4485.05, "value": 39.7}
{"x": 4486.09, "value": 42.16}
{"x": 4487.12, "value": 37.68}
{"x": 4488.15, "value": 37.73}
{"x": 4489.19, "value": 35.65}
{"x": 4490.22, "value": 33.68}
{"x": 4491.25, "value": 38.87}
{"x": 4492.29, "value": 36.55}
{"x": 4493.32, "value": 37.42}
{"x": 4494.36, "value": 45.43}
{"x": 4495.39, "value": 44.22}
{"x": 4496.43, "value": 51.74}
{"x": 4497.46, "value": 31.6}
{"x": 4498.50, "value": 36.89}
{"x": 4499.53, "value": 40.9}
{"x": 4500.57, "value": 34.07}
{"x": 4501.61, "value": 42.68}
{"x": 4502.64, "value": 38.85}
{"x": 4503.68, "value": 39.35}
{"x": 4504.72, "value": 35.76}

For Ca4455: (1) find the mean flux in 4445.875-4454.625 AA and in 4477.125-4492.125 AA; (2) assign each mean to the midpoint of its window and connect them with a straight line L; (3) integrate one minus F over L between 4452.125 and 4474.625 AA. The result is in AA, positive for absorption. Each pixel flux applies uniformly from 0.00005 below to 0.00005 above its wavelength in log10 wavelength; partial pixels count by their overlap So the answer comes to 1.33 AA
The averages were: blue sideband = 41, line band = 37.6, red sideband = 38.4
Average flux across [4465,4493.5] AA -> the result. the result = 38.2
